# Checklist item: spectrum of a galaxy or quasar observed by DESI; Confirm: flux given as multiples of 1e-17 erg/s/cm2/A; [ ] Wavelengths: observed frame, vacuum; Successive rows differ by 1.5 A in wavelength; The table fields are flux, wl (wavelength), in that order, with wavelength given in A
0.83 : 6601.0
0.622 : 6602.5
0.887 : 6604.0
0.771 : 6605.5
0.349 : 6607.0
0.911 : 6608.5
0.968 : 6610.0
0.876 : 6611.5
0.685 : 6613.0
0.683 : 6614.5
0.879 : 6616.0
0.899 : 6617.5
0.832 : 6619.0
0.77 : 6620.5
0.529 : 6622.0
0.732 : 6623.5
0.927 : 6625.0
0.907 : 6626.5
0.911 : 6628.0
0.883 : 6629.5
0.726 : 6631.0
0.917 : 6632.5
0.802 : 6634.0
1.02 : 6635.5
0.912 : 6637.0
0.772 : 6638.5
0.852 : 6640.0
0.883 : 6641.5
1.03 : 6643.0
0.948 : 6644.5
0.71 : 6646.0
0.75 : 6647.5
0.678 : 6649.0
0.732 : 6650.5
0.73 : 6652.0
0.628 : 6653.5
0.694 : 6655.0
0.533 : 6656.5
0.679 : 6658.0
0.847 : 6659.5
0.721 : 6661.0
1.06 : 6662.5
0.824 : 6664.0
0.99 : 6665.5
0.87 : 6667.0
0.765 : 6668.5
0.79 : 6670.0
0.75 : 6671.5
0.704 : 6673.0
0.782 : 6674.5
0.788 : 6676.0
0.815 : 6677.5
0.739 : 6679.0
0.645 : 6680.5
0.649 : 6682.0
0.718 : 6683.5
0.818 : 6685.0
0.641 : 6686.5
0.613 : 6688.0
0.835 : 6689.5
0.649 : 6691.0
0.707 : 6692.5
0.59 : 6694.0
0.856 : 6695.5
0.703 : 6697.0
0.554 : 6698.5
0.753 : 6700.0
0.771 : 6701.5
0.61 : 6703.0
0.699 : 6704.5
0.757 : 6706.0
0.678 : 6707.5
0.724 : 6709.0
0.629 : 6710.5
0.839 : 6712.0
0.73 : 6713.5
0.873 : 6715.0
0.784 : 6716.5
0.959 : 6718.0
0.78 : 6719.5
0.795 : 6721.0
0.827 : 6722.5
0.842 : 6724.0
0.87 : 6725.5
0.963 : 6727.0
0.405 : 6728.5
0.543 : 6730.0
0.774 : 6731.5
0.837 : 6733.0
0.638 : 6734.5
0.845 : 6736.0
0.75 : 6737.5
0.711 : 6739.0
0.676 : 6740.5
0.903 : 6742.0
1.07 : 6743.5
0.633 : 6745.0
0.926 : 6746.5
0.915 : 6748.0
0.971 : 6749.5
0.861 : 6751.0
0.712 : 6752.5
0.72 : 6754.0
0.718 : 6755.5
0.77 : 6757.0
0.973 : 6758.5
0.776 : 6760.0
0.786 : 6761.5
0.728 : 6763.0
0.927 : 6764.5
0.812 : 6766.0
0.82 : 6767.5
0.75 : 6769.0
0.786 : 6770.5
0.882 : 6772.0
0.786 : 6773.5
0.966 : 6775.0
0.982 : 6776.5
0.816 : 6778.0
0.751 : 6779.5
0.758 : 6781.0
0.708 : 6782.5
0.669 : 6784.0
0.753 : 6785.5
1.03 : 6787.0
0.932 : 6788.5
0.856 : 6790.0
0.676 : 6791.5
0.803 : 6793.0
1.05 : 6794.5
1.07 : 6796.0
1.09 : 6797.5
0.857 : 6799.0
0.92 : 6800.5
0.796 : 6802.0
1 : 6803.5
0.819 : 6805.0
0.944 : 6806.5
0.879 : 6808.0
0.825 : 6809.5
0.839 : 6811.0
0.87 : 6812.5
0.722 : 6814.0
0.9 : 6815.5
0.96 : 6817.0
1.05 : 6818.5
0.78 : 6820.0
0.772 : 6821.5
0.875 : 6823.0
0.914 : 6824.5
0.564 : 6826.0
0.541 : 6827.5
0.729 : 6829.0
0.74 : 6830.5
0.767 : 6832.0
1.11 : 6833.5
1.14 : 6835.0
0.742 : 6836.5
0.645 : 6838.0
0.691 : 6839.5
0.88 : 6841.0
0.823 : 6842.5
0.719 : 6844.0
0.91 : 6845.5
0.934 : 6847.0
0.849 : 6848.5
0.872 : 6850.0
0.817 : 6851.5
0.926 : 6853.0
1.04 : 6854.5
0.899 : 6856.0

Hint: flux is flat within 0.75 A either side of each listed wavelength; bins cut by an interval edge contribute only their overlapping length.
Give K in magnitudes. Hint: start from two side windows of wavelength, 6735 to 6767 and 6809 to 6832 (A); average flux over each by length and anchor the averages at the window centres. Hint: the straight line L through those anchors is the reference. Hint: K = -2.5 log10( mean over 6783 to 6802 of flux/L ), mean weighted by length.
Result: -0.10 mag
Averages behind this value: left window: 0.817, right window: 0.804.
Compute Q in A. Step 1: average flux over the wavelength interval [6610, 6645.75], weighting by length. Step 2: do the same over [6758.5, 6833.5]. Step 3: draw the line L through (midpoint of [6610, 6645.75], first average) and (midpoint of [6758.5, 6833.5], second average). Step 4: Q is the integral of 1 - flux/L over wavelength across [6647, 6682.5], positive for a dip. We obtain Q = 3.6 A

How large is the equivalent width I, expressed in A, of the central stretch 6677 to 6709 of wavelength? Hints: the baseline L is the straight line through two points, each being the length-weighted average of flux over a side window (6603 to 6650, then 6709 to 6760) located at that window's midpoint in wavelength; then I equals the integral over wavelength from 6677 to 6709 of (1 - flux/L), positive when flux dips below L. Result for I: 3.9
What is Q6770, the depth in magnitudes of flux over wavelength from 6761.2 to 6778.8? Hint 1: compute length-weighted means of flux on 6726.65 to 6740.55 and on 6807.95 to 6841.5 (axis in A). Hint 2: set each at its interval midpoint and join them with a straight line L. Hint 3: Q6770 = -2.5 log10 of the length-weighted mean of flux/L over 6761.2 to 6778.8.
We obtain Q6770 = -0.114 mag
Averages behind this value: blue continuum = 0.709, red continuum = 0.822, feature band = 0.838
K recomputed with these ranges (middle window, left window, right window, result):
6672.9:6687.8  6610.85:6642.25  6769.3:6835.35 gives 0.15 mag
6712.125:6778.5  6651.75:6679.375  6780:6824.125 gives 0.03 mag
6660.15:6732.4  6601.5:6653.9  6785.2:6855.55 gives 0.10 mag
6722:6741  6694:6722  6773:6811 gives 0.05 mag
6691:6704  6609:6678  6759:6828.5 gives 0.19 mag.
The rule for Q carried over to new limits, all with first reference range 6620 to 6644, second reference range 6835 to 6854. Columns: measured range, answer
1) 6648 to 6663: 2.2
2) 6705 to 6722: 1.3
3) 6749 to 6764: 0.7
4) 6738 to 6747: 0.3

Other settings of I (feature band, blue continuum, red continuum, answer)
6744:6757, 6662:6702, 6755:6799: 0.12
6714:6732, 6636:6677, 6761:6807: 0.92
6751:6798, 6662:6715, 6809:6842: -2.40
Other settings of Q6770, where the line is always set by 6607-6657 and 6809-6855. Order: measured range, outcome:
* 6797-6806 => -0.10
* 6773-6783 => 0.00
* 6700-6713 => 0.14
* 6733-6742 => 0.10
